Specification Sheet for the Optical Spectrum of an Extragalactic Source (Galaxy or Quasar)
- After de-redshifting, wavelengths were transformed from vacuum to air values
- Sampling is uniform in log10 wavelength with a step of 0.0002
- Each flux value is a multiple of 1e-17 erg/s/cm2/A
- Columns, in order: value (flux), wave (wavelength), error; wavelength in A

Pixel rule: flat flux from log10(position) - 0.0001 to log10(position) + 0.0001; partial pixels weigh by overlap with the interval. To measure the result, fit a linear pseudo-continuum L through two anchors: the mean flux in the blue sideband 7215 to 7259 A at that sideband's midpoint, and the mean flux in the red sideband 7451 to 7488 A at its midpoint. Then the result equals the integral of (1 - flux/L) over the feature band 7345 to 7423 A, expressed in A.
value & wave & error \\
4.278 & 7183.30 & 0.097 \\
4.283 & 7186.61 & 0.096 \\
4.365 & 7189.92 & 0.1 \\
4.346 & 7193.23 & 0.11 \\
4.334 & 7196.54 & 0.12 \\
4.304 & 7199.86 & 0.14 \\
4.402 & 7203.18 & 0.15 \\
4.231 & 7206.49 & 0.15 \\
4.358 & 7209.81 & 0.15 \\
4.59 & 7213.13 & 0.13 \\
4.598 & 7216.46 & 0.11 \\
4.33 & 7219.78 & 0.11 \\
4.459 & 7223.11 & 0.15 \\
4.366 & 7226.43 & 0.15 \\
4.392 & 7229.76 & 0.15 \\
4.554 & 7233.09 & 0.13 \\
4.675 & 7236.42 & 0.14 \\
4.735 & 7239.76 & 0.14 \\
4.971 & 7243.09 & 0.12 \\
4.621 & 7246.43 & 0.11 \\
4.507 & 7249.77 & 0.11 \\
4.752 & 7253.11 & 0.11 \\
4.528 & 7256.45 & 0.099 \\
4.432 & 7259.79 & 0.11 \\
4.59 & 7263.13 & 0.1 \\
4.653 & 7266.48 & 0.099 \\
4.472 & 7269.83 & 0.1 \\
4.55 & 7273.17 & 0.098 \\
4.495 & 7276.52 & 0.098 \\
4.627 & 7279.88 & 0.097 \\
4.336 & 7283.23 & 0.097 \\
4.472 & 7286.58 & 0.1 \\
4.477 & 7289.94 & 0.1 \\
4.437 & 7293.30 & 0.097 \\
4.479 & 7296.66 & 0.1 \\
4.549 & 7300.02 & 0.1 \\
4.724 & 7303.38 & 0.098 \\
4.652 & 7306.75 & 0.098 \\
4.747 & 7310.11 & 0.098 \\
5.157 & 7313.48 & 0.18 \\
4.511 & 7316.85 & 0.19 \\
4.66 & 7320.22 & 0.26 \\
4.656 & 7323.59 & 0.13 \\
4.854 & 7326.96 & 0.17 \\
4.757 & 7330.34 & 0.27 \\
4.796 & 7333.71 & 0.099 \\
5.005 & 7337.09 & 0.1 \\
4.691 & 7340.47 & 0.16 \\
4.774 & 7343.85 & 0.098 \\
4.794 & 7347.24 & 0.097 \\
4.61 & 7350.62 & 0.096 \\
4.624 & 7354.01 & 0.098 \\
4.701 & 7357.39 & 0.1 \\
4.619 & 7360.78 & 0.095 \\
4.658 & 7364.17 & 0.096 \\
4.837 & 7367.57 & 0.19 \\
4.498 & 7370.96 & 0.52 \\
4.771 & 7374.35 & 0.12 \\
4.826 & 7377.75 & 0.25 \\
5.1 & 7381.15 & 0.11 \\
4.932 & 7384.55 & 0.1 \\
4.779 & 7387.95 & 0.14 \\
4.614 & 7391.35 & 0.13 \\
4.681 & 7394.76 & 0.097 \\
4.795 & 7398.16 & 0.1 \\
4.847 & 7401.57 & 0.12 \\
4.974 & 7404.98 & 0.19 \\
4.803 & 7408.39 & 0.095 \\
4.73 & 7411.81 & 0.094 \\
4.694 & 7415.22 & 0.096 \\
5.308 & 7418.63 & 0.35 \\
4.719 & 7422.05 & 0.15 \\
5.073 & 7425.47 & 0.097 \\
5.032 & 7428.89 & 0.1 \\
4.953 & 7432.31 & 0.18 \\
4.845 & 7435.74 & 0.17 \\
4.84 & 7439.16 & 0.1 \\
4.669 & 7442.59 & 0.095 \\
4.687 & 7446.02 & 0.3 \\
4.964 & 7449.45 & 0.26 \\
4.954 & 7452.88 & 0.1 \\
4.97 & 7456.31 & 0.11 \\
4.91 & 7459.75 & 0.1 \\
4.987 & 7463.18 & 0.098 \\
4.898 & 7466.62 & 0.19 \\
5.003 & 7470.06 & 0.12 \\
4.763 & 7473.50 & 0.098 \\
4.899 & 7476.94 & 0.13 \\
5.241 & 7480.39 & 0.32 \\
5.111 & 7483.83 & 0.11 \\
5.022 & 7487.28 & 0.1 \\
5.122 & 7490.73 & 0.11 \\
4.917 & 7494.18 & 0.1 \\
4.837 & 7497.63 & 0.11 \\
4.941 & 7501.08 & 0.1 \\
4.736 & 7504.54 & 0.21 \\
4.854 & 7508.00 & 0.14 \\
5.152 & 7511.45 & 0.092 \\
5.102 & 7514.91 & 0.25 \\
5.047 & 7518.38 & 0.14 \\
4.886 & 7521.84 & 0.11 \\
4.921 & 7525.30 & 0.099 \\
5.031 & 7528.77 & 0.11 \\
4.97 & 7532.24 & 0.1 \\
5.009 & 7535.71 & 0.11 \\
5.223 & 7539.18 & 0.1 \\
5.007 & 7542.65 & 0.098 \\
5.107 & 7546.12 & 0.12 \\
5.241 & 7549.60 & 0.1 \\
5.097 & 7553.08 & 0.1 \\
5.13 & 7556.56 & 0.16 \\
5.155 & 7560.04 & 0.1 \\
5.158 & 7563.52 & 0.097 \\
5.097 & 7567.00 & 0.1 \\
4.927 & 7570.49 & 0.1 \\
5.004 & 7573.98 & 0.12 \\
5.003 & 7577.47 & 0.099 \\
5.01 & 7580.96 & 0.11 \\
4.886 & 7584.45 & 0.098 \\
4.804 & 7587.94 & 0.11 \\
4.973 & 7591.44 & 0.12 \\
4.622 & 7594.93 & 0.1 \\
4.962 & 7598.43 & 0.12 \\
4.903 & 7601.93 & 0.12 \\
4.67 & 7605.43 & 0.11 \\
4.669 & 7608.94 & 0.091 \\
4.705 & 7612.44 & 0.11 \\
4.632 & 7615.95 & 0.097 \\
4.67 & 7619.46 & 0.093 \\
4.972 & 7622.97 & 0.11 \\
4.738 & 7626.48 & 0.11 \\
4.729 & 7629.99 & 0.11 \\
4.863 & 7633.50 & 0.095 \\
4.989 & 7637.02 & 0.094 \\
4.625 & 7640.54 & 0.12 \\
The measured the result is 0.8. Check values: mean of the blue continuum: 4.57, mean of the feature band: 4.78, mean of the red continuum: 4.98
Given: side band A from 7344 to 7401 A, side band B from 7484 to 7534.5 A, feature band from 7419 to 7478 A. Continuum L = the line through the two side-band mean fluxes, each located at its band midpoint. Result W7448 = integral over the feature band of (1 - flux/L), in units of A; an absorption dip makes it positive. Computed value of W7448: -0.38 A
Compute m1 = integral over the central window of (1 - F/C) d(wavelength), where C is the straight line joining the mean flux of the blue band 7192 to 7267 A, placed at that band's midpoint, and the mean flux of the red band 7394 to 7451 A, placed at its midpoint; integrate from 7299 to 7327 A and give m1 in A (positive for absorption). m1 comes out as -0.3 A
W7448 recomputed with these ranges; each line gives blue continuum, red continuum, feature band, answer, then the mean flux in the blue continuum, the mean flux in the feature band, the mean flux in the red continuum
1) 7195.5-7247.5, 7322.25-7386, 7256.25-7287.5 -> 0.6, 4.5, 4.52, 4.76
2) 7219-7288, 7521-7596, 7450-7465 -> -0.3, 4.55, 4.96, 5.02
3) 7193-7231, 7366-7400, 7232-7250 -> -0.9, 4.39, 4.69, 4.78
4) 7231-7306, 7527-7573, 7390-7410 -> 0.1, 4.57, 4.79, 5.09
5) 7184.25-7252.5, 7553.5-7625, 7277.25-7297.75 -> 0.4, 4.47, 4.47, 4.9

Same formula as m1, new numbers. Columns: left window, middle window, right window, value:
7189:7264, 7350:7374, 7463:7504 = 0.5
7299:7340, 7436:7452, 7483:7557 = 0.4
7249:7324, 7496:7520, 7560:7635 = -0.8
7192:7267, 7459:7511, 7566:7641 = -2.4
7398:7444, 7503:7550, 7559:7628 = -1.3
